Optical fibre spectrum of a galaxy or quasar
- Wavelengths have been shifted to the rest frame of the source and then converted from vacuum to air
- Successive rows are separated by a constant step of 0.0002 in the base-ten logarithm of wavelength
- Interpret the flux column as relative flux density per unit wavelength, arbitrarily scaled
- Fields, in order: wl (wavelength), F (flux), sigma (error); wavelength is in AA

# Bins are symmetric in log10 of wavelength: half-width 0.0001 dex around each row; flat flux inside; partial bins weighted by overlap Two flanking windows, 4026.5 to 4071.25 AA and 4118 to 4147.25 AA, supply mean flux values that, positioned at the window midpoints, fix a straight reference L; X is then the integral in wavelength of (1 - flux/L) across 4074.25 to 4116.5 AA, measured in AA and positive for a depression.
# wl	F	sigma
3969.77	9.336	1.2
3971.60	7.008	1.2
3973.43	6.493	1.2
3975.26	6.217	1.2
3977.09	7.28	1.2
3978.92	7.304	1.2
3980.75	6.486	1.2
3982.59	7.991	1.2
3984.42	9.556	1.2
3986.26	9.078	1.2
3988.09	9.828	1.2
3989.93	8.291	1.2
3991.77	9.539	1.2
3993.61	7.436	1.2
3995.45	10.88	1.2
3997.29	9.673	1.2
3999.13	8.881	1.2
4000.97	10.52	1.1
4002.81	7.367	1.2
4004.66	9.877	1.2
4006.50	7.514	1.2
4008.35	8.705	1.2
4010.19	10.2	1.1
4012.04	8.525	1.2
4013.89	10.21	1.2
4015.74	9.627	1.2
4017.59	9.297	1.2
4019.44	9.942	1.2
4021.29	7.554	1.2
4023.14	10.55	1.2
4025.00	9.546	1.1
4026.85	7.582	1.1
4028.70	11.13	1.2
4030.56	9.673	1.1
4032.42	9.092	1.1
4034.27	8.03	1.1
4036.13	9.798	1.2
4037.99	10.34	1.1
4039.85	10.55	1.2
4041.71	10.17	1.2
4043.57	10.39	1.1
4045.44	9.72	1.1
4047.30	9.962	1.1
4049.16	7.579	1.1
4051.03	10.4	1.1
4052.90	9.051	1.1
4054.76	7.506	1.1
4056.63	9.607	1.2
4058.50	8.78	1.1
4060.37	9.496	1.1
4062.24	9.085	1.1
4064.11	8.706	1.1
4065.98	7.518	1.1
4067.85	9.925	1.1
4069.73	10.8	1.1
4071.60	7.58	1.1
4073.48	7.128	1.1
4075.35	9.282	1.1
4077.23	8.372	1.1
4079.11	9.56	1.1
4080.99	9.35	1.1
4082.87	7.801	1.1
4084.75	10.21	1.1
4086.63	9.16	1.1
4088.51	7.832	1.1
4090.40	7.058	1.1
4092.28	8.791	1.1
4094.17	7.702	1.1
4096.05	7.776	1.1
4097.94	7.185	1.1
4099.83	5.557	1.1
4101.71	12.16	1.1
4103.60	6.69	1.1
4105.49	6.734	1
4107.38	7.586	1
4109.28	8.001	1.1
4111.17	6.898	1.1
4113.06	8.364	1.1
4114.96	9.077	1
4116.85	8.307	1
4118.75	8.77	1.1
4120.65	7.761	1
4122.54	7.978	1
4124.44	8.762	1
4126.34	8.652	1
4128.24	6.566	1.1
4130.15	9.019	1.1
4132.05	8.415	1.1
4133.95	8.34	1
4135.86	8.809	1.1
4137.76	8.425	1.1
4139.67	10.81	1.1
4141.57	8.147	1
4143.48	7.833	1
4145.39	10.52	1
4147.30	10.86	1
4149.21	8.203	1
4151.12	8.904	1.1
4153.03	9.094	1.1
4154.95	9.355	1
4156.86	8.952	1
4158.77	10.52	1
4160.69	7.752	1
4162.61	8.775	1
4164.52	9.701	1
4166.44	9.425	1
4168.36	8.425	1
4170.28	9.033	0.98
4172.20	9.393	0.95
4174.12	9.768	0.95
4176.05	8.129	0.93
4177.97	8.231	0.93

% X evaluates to 3.5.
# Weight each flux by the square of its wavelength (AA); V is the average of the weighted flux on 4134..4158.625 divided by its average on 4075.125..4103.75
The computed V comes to 1.1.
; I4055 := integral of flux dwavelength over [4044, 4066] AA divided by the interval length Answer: 9.04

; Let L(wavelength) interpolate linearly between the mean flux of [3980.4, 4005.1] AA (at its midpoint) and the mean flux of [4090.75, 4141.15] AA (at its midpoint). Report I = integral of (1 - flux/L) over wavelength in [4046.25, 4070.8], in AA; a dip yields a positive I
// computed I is -1.6 AA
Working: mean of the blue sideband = 8.99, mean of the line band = 9.11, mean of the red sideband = 8.19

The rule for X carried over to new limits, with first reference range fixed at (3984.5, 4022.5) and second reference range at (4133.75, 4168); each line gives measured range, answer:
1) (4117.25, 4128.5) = 1.2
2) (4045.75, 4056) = 0.2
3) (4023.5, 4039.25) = -0.5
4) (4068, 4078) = 0.5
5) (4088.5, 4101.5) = 2.1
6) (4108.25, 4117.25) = 1.0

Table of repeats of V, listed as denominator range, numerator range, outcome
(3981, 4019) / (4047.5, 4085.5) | 1.01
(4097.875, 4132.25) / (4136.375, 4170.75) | 1.16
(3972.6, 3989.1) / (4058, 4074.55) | 1.17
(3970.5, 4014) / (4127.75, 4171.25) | 1.14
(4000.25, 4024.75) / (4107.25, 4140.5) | 0.96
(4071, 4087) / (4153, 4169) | 1.09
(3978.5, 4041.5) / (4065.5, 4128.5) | 0.94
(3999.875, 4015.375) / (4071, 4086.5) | 0.99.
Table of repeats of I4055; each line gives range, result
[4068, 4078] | 8.74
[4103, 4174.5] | 8.65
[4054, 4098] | 8.62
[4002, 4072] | 9.26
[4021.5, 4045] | 9.67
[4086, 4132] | 8.02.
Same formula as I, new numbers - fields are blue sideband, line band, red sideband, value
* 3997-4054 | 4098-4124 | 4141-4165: 3.5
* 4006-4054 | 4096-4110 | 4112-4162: 2.0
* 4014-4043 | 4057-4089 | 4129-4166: 1.7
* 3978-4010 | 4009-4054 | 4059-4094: -3.9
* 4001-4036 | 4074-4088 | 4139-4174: 0.3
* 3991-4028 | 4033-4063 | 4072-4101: -2.4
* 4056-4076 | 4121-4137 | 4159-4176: 1.2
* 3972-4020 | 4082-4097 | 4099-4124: -0.3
